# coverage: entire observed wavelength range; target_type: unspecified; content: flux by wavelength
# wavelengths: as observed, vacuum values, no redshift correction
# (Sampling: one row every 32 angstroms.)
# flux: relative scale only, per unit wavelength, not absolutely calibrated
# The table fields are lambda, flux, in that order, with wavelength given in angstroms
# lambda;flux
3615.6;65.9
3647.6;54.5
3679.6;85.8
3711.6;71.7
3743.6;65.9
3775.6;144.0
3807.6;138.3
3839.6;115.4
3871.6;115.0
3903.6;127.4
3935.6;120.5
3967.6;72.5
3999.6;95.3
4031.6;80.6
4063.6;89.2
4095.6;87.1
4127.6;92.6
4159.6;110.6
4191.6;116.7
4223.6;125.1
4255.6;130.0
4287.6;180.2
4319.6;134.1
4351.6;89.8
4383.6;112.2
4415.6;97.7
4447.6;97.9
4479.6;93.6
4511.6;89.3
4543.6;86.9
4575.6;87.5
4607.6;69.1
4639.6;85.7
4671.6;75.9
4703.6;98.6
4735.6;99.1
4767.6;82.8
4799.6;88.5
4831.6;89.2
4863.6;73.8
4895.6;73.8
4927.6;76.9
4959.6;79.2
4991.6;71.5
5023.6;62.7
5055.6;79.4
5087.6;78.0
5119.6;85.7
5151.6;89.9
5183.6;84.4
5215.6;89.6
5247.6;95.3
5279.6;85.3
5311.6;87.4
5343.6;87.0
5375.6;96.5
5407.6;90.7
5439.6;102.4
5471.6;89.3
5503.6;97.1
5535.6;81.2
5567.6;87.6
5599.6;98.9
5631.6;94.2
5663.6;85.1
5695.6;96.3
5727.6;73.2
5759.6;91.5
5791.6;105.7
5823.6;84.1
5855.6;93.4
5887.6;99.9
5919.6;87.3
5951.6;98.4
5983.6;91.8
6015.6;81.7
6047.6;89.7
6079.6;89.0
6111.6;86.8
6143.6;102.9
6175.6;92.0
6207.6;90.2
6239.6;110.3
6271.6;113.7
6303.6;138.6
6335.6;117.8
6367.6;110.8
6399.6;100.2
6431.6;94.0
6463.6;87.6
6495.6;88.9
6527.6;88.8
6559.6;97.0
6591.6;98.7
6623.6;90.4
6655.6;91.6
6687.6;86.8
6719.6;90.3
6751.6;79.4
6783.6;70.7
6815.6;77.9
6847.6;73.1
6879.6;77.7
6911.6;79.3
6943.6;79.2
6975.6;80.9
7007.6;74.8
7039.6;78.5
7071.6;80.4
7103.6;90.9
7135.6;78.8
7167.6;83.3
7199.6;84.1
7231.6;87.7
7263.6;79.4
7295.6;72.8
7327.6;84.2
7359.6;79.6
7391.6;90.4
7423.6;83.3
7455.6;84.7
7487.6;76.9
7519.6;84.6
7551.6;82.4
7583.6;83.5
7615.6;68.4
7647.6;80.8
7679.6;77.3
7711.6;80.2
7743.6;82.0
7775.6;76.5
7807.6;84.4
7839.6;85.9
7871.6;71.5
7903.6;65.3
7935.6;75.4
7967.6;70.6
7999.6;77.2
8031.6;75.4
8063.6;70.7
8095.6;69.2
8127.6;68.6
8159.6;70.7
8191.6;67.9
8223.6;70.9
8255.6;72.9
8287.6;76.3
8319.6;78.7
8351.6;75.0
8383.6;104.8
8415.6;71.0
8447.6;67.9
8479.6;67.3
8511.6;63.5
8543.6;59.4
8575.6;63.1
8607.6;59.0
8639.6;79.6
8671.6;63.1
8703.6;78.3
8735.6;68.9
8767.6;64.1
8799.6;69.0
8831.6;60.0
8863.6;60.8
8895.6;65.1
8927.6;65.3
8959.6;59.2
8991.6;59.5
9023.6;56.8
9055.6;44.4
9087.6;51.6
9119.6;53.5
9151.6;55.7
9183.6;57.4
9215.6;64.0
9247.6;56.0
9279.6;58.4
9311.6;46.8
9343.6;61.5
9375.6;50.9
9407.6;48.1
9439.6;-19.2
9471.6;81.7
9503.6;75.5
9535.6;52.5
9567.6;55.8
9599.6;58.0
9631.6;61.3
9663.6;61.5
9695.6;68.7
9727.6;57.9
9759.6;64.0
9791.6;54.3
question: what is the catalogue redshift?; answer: 1.25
